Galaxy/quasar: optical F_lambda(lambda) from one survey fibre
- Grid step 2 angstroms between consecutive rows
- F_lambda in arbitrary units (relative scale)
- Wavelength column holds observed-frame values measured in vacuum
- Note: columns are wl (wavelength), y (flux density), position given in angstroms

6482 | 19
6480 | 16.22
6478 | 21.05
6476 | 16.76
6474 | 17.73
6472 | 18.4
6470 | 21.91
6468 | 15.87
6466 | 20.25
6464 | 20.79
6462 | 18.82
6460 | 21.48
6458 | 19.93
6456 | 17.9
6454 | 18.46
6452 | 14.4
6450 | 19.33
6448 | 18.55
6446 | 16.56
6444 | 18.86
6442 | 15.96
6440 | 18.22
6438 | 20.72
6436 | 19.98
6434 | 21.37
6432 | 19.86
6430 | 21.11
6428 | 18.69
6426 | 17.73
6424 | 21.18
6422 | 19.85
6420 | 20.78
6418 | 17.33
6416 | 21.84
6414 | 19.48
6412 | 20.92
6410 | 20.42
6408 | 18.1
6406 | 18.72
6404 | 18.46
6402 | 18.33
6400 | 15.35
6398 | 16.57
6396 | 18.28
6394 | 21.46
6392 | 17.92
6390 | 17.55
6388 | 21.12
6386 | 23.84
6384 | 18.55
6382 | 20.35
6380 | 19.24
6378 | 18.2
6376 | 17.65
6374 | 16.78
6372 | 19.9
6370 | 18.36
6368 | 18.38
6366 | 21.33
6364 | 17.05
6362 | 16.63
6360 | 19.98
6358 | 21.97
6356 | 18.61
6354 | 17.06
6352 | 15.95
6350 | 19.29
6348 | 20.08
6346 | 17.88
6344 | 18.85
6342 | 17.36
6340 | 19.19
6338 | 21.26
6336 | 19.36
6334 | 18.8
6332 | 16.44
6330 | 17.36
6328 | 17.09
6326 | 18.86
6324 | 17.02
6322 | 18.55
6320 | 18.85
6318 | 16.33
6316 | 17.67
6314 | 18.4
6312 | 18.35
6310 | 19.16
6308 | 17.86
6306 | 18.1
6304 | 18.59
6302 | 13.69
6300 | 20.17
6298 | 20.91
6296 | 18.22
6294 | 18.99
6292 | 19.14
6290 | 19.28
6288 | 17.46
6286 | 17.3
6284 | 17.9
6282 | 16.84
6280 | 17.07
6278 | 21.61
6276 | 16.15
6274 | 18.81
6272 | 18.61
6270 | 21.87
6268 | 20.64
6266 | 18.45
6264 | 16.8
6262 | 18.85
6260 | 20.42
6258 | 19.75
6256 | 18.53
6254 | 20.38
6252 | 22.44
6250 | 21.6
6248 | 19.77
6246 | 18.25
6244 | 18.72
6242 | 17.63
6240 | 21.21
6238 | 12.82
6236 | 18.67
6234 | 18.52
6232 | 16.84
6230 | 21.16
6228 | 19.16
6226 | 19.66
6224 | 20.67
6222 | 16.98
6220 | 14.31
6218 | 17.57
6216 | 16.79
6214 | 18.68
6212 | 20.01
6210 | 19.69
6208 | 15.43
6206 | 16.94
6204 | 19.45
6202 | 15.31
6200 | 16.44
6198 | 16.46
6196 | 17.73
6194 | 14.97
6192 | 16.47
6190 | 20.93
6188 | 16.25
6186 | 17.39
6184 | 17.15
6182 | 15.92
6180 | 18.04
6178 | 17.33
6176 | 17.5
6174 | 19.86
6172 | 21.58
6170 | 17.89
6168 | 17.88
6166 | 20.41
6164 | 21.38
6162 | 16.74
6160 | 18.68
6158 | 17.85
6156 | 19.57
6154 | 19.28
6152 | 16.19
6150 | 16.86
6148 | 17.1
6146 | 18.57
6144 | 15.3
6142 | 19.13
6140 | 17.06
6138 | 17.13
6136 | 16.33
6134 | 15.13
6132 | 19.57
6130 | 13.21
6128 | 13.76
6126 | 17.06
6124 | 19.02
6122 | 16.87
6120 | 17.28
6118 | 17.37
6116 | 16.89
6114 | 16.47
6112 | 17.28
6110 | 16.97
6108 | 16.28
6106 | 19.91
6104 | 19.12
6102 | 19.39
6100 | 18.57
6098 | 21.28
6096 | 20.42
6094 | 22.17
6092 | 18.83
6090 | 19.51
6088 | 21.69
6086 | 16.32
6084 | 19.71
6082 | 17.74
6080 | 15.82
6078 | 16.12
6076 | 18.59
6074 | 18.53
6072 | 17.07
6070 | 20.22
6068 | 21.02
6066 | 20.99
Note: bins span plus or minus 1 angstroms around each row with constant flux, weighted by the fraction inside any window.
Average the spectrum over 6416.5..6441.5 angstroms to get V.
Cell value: 19.7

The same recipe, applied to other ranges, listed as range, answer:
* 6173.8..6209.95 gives 17.2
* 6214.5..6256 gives 18.7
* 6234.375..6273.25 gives 19.2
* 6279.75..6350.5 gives 18.3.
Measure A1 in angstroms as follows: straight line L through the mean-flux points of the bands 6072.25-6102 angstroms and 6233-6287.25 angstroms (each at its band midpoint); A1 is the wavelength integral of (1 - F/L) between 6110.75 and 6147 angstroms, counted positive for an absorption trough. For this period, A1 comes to 3.9 angstroms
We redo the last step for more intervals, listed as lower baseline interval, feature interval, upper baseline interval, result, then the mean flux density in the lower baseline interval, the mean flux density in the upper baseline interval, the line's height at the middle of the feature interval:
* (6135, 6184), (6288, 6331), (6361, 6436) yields 1.3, 18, 19.2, 18.7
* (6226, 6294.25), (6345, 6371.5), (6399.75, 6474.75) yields 0.4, 18.9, 19.1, 19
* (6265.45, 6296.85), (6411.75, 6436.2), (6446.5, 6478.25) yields -1.6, 18.7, 18.8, 18.7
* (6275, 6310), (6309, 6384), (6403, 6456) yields 0.4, 18.2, 19.1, 18.6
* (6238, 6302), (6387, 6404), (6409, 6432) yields 1.2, 19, 19.9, 19.8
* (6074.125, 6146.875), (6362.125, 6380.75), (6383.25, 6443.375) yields 0.7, 17.8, 19.3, 19.1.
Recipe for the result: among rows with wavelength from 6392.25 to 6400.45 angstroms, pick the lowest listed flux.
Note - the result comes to 15.35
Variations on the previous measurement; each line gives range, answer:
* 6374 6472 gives 14.4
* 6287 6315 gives 13.69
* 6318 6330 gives 16.33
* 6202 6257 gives 12.82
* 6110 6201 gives 13.21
